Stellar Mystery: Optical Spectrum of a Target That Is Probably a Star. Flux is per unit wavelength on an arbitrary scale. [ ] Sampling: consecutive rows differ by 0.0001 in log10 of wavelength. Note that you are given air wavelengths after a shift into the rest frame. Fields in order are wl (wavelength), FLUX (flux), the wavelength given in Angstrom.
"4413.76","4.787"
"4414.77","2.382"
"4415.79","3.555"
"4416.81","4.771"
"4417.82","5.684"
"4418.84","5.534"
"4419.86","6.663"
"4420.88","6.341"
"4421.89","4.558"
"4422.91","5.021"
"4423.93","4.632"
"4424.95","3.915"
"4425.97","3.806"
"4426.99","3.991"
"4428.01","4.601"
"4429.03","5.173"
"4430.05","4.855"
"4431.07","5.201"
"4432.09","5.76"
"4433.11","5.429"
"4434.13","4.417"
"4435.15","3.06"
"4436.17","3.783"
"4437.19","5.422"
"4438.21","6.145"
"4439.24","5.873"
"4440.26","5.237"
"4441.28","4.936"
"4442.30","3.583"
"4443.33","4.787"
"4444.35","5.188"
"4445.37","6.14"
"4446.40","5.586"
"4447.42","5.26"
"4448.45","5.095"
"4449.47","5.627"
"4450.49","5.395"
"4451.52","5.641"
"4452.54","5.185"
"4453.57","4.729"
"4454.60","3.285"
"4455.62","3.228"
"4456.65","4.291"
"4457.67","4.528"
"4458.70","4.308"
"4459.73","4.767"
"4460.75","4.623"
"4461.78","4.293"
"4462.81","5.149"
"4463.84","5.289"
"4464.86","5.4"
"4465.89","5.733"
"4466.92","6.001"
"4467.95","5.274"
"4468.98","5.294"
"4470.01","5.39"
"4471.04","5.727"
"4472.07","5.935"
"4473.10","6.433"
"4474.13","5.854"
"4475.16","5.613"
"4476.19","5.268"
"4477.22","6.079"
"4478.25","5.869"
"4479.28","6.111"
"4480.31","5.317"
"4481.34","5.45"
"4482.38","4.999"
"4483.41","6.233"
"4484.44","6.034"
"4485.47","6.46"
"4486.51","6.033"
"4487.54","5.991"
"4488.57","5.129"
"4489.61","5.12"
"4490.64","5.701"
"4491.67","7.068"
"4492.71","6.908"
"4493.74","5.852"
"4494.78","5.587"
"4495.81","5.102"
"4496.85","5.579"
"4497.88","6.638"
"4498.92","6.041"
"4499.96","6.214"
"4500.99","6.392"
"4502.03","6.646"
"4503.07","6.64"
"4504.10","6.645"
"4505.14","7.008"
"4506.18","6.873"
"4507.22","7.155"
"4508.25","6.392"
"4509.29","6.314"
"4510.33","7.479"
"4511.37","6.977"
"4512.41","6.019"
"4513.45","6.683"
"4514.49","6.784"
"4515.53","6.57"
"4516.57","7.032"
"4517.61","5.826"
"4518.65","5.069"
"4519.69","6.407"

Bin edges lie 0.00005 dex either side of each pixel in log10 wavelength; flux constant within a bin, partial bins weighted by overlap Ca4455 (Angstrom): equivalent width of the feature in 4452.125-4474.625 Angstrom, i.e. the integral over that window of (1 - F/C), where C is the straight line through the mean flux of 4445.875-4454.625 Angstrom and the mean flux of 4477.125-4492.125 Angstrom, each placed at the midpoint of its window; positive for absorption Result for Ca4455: 1.70 Angstrom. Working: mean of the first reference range 5.19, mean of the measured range 5.03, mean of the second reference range 5.83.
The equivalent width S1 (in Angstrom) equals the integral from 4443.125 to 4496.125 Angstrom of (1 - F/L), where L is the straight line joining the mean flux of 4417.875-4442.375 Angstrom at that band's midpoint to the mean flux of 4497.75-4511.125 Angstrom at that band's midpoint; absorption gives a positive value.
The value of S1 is 4.0 Angstrom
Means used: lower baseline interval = 4.95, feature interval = 5.42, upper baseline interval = 6.65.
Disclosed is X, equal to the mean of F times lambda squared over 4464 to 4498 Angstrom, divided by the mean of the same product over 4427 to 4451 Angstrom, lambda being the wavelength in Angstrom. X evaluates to 1.17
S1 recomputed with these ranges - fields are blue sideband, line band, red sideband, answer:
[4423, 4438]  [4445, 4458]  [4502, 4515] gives 0.7 Angstrom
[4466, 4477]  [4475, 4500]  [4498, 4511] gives 1.2 Angstrom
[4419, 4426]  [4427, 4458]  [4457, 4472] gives 1.3 Angstrom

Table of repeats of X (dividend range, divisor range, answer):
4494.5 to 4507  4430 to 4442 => 1.30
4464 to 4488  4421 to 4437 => 1.27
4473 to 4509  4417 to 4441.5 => 1.25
